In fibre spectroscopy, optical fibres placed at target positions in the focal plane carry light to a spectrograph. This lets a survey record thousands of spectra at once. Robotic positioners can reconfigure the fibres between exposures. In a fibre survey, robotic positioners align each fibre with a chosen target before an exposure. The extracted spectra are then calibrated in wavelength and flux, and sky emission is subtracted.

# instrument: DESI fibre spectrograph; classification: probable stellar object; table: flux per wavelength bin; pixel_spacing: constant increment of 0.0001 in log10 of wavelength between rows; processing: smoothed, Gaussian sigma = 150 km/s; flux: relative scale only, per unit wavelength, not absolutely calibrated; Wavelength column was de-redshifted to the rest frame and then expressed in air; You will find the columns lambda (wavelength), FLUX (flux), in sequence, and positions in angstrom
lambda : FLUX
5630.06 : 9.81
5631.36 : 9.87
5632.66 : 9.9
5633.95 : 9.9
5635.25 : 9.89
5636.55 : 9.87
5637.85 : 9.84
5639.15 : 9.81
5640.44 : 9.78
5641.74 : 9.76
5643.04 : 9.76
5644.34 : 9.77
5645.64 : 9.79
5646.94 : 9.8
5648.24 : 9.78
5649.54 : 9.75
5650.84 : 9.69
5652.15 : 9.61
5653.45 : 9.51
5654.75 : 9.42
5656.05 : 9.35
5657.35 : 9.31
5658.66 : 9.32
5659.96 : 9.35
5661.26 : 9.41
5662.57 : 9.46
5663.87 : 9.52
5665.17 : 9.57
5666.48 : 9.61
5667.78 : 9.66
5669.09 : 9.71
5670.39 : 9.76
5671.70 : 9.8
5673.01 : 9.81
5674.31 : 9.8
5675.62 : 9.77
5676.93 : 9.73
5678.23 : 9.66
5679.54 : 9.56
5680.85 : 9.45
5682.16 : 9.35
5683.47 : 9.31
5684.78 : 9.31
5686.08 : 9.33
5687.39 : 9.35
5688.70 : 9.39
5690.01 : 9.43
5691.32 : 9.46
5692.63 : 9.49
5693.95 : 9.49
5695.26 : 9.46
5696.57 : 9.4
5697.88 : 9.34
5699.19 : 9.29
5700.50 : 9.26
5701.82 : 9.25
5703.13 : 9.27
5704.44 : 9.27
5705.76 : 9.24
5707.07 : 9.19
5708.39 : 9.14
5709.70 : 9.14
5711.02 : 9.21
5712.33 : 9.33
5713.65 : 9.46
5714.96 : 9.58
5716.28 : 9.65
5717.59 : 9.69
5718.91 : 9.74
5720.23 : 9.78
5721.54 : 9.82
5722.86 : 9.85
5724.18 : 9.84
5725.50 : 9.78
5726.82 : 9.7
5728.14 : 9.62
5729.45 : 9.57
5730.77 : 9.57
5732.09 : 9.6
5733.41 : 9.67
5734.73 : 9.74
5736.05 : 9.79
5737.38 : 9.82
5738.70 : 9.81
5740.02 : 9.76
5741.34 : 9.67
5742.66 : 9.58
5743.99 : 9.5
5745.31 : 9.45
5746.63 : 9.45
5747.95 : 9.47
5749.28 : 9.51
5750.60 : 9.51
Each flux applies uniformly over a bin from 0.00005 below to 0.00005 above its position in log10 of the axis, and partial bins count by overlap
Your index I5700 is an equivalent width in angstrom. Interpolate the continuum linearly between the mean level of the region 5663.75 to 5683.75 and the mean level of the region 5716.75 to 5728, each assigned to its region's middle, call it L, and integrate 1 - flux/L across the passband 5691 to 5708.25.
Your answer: 0.7 angstrom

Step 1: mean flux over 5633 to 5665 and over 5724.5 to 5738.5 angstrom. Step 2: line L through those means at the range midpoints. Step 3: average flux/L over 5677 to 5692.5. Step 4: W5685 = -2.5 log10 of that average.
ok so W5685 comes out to 0.03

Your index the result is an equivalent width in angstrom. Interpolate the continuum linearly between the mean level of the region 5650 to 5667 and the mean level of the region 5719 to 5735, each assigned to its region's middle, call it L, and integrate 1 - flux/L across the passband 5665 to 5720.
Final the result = 0.7 angstrom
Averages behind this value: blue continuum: 9.47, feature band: 9.47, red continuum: 9.71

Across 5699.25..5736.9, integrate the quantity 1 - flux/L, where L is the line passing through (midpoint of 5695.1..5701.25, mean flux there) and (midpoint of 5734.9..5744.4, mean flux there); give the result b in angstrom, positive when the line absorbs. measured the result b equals 0.0 angstrom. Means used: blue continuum 9.34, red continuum 9.7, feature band 9.52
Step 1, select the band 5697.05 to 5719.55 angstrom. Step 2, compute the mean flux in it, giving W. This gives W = 9.36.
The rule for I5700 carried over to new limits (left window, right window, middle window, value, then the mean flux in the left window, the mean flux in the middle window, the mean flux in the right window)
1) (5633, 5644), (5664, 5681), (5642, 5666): 0.5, 9.83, 9.57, 9.69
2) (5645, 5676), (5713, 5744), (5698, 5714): 0.7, 9.6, 9.25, 9.7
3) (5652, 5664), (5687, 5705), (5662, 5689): -0.5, 9.42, 9.57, 9.37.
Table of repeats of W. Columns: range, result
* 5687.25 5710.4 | 9.32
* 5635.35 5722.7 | 9.53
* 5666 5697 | 9.55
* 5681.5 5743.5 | 9.51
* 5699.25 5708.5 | 9.23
